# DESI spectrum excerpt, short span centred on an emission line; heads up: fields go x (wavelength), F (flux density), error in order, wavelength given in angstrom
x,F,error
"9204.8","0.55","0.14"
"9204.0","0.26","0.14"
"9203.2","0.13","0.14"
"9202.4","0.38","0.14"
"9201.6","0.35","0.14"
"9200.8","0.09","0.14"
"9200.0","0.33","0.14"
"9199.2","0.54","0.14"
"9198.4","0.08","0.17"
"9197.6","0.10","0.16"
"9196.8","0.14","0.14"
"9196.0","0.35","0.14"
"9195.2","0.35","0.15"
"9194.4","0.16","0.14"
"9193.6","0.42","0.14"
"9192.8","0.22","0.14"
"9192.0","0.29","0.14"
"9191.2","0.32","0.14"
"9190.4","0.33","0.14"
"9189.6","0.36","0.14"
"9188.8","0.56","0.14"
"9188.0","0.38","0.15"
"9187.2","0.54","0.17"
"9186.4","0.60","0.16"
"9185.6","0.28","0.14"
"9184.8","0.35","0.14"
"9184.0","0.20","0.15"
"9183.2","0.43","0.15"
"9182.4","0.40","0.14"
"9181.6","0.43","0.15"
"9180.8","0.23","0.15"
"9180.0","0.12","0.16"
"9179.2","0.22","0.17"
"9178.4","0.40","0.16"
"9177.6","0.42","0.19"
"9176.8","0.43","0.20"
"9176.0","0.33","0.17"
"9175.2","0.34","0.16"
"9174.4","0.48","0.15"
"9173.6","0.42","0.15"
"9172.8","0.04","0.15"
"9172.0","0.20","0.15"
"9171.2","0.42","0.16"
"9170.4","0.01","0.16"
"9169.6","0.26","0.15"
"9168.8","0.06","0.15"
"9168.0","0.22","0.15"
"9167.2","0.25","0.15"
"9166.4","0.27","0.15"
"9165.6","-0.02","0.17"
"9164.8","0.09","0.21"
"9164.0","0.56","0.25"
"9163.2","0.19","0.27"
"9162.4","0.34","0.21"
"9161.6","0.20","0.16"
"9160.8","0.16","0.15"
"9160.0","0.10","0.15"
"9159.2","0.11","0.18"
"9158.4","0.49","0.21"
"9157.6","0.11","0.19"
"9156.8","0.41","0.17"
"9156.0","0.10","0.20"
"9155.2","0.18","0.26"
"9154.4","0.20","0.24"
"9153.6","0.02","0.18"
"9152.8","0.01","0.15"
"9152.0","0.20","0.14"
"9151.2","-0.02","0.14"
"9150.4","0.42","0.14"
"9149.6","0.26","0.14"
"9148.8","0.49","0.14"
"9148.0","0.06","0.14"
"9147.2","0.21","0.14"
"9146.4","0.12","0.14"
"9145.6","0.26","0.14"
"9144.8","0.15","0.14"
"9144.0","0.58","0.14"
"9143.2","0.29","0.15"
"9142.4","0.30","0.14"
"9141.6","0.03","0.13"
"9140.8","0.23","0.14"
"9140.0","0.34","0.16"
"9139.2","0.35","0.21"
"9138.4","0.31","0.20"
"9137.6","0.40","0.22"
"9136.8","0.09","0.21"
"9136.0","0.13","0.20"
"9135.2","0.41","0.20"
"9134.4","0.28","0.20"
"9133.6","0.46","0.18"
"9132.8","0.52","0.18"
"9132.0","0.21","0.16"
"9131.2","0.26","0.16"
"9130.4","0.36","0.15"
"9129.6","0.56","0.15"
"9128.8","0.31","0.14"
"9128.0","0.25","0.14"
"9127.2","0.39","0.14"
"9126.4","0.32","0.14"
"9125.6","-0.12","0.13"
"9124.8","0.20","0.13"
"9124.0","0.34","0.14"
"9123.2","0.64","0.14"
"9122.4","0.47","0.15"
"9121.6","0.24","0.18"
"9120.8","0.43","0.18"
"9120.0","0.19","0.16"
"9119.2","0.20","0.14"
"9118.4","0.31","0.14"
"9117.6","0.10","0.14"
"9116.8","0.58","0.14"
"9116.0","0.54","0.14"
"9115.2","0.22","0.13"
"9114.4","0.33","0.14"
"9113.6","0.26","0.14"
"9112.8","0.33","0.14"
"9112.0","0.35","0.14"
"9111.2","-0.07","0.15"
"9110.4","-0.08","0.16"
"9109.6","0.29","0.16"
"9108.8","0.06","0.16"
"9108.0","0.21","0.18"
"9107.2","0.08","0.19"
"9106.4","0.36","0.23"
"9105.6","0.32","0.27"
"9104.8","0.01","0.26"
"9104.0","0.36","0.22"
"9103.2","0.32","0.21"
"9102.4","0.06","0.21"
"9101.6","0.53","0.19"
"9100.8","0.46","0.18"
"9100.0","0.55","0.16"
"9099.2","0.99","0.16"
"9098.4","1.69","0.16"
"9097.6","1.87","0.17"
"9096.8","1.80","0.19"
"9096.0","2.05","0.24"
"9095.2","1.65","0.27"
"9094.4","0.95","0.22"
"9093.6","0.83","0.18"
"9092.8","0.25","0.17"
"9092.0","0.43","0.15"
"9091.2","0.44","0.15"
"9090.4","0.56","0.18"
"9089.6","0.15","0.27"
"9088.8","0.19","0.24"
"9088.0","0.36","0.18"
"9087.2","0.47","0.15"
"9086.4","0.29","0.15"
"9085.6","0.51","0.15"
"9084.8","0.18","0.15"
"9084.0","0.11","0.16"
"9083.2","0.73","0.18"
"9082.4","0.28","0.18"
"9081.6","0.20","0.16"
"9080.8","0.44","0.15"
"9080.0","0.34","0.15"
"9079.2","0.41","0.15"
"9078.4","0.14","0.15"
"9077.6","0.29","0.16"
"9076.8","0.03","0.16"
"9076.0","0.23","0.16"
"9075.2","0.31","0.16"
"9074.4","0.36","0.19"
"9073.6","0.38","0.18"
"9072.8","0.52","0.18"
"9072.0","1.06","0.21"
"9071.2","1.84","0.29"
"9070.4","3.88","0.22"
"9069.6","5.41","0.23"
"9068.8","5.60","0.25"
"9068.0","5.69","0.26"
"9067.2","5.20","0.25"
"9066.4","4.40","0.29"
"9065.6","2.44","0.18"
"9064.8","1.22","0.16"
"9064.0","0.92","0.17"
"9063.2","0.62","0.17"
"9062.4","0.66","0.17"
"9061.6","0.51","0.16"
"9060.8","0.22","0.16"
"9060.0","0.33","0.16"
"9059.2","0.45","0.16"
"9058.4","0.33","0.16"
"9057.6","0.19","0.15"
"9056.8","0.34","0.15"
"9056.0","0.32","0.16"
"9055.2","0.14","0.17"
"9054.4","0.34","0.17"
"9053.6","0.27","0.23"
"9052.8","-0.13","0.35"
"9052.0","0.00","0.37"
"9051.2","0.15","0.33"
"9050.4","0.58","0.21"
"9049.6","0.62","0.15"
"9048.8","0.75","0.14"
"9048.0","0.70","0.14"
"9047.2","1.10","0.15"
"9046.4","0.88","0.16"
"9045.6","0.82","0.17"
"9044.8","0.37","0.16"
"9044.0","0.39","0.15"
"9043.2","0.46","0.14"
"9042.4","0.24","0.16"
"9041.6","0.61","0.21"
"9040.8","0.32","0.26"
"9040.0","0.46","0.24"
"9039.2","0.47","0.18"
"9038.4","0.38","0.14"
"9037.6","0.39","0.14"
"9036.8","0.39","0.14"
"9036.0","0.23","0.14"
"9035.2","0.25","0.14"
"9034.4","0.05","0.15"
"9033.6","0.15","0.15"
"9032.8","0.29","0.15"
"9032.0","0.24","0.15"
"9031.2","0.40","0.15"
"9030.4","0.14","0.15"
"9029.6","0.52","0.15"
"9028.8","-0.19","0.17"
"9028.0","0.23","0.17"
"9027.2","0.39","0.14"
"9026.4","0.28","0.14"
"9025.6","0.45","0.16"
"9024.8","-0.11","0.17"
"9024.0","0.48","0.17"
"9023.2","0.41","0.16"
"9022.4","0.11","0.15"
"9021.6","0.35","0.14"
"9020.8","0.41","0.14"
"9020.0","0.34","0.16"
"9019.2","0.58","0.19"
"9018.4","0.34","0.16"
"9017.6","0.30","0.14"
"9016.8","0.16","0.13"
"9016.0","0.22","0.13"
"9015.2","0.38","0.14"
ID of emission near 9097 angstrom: [N II]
